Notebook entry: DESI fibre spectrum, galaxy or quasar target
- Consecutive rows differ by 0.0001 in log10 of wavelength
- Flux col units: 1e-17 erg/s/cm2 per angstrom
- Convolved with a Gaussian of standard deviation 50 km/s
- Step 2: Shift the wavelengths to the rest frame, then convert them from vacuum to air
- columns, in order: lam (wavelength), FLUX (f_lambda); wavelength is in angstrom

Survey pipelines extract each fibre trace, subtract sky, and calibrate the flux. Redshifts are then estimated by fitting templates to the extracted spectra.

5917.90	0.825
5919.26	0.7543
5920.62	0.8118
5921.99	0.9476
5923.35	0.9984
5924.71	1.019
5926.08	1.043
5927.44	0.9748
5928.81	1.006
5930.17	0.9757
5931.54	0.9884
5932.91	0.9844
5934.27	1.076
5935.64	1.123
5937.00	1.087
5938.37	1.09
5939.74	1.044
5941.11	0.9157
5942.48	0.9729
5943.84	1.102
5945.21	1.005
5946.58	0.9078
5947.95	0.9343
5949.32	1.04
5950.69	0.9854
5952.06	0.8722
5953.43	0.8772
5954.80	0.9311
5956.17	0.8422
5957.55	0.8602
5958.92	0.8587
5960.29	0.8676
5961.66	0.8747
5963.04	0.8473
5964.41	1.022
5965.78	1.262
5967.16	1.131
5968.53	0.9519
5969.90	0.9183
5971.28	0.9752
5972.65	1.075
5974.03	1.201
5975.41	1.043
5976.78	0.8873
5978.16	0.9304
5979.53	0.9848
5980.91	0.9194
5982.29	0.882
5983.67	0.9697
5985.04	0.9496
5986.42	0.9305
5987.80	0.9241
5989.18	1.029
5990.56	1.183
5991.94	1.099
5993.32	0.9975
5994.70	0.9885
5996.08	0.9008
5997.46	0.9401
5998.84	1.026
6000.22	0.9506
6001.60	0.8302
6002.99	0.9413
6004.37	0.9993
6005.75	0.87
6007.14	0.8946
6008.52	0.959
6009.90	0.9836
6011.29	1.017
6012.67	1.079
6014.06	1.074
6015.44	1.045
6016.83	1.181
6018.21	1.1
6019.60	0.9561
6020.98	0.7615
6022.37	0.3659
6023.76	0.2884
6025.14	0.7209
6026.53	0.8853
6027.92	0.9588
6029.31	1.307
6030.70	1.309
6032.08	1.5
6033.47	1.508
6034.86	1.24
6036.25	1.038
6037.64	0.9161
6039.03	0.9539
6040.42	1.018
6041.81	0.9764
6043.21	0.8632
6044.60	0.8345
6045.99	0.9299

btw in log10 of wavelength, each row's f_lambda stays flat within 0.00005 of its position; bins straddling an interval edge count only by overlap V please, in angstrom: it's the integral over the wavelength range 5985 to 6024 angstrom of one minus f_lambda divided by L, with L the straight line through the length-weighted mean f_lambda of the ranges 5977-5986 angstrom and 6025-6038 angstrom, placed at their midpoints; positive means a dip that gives 3.3 angstrom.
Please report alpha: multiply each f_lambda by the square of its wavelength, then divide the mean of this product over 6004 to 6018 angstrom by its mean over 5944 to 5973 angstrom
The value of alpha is 1.1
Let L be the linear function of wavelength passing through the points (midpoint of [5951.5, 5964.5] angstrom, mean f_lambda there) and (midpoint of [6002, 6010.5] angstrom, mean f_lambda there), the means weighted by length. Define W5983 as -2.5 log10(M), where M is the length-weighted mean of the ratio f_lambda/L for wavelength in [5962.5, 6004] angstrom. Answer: -0.09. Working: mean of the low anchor 0.879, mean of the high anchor 0.937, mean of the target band 0.99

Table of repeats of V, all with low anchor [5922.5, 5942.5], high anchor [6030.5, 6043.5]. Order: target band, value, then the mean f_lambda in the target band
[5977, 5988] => 1.4 angstrom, 0.935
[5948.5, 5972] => 2.3 angstrom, 0.948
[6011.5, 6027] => 3.5 angstrom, 0.864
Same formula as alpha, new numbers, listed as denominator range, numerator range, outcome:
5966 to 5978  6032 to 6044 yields 1.08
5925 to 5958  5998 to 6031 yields 0.97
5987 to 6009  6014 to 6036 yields 1.05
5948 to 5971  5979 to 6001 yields 1.04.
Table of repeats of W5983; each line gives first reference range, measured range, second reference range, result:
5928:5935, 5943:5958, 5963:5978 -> 0.084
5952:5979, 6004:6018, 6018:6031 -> -0.166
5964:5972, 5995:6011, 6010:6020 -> 0.129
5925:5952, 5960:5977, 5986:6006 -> -0.020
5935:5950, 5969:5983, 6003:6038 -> 0.033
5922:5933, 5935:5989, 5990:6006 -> 0.014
